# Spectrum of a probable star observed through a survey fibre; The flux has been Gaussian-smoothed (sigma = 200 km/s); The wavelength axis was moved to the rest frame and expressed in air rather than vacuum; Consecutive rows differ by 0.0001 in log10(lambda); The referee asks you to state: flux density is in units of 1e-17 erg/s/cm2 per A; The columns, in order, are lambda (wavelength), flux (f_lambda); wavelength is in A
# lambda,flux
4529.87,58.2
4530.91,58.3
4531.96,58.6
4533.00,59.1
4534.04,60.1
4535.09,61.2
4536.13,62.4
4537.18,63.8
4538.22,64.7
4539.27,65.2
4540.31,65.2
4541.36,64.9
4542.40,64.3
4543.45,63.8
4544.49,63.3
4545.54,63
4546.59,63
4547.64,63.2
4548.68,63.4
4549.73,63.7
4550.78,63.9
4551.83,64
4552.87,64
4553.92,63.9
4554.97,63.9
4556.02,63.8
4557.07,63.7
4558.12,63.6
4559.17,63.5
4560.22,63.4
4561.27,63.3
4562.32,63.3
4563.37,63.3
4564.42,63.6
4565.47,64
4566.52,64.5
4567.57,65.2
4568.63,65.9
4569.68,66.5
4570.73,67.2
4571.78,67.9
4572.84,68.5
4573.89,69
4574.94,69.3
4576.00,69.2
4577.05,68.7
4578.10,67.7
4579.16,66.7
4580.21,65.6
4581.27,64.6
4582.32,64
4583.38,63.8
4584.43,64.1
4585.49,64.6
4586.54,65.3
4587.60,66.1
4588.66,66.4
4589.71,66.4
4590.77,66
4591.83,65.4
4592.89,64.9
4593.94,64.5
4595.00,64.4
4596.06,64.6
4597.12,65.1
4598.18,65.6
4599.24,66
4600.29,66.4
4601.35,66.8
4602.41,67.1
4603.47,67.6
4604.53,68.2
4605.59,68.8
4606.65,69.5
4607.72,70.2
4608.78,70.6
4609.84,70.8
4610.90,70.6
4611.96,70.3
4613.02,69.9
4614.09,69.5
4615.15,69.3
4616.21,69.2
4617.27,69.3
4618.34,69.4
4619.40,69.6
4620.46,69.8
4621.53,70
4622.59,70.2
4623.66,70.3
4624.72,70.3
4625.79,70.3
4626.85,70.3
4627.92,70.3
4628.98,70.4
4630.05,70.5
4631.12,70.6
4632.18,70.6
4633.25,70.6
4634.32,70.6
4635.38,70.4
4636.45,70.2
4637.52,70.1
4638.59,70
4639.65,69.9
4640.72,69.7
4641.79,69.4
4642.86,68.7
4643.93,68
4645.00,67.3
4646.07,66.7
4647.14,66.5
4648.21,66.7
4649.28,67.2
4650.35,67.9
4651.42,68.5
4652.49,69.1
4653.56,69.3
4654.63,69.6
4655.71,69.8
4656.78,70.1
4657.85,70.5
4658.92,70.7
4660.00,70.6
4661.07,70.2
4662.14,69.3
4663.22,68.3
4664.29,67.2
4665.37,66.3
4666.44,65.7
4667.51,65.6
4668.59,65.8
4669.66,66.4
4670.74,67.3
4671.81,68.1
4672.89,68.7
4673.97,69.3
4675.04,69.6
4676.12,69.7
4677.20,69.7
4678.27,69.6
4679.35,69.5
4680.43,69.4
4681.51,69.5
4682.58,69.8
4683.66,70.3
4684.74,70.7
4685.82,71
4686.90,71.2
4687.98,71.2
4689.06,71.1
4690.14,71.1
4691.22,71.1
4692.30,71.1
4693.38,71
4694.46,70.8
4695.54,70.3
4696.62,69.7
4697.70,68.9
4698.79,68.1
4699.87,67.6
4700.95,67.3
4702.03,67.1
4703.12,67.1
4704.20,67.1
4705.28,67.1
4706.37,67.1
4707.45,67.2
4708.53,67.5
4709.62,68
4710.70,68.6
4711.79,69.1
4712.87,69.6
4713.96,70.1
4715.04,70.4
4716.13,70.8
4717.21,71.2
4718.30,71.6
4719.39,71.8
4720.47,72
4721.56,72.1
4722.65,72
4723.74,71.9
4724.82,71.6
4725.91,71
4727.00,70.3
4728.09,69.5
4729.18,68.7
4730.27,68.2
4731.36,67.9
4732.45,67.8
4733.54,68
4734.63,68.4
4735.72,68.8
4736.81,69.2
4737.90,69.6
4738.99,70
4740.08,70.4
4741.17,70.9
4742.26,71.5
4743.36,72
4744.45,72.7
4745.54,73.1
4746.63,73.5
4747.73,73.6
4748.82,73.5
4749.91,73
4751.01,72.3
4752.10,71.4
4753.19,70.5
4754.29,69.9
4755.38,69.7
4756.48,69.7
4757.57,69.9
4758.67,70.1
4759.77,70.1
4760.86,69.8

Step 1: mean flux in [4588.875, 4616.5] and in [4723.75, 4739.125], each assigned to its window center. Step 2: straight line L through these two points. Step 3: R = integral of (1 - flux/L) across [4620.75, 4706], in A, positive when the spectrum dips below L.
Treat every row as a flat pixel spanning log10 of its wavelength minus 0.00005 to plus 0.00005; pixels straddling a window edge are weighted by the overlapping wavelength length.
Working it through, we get -1.0 A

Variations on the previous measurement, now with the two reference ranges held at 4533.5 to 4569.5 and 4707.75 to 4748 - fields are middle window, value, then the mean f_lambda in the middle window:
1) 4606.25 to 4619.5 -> -0.8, 69.9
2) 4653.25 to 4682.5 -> -0.3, 68.7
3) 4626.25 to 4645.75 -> -0.9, 69.8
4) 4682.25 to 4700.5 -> -0.4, 70.3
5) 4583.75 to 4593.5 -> 0.0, 65.5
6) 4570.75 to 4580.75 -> -0.5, 68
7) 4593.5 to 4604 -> -0.1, 65.8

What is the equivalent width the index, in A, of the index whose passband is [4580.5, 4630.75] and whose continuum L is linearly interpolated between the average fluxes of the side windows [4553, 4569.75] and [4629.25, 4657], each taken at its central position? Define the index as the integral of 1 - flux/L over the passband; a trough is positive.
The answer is -0.8 A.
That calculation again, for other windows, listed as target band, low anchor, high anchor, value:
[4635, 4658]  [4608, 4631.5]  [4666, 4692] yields 0.3 A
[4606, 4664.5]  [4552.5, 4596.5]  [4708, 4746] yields -2.0 A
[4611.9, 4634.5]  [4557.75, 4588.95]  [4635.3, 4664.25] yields -0.7 A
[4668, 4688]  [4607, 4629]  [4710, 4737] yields 0.2 A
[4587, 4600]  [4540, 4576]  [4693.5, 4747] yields 0.1 A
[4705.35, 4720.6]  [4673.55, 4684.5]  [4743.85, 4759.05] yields 0.2 A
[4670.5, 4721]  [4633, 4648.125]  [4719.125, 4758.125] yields 0.4 A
